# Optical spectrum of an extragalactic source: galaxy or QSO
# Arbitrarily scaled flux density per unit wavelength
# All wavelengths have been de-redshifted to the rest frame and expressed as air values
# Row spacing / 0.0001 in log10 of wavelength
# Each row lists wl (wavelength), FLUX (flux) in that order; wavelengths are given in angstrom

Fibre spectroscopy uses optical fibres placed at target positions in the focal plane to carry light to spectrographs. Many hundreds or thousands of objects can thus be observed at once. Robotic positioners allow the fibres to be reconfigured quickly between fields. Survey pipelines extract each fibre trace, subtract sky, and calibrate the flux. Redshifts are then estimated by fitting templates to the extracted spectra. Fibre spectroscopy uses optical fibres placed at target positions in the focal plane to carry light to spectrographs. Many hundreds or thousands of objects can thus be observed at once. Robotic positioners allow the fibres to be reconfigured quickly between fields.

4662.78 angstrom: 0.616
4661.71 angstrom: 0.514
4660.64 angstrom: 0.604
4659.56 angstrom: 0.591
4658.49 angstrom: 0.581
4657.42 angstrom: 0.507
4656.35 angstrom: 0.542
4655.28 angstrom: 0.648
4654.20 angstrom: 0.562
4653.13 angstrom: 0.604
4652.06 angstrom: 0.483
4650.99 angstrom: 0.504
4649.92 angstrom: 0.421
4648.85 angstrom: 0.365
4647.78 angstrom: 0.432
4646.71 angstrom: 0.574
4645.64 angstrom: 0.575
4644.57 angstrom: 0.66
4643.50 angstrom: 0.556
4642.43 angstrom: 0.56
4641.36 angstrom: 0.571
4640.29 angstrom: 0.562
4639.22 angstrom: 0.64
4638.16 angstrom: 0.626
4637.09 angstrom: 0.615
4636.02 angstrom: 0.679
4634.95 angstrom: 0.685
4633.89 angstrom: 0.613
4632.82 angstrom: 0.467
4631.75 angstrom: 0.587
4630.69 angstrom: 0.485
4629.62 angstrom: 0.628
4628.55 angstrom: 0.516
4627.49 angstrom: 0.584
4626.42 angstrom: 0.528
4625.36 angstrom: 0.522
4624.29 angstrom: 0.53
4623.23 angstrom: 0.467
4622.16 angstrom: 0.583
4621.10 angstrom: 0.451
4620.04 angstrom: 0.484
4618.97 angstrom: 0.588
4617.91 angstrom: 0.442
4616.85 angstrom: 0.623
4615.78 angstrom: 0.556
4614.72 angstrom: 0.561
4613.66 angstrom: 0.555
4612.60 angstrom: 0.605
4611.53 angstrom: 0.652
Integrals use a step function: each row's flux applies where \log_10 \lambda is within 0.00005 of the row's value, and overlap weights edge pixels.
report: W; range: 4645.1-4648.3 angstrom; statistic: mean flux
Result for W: 0.528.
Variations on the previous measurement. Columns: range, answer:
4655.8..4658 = 0.528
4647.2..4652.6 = 0.443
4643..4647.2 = 0.592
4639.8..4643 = 0.564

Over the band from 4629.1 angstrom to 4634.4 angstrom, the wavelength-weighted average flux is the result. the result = 0.555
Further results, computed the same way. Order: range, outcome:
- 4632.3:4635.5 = 0.589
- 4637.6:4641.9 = 0.6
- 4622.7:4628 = 0.526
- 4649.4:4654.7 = 0.515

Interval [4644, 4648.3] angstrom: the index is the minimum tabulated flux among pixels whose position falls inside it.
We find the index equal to 0.432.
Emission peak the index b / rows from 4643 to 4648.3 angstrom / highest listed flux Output 0.66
